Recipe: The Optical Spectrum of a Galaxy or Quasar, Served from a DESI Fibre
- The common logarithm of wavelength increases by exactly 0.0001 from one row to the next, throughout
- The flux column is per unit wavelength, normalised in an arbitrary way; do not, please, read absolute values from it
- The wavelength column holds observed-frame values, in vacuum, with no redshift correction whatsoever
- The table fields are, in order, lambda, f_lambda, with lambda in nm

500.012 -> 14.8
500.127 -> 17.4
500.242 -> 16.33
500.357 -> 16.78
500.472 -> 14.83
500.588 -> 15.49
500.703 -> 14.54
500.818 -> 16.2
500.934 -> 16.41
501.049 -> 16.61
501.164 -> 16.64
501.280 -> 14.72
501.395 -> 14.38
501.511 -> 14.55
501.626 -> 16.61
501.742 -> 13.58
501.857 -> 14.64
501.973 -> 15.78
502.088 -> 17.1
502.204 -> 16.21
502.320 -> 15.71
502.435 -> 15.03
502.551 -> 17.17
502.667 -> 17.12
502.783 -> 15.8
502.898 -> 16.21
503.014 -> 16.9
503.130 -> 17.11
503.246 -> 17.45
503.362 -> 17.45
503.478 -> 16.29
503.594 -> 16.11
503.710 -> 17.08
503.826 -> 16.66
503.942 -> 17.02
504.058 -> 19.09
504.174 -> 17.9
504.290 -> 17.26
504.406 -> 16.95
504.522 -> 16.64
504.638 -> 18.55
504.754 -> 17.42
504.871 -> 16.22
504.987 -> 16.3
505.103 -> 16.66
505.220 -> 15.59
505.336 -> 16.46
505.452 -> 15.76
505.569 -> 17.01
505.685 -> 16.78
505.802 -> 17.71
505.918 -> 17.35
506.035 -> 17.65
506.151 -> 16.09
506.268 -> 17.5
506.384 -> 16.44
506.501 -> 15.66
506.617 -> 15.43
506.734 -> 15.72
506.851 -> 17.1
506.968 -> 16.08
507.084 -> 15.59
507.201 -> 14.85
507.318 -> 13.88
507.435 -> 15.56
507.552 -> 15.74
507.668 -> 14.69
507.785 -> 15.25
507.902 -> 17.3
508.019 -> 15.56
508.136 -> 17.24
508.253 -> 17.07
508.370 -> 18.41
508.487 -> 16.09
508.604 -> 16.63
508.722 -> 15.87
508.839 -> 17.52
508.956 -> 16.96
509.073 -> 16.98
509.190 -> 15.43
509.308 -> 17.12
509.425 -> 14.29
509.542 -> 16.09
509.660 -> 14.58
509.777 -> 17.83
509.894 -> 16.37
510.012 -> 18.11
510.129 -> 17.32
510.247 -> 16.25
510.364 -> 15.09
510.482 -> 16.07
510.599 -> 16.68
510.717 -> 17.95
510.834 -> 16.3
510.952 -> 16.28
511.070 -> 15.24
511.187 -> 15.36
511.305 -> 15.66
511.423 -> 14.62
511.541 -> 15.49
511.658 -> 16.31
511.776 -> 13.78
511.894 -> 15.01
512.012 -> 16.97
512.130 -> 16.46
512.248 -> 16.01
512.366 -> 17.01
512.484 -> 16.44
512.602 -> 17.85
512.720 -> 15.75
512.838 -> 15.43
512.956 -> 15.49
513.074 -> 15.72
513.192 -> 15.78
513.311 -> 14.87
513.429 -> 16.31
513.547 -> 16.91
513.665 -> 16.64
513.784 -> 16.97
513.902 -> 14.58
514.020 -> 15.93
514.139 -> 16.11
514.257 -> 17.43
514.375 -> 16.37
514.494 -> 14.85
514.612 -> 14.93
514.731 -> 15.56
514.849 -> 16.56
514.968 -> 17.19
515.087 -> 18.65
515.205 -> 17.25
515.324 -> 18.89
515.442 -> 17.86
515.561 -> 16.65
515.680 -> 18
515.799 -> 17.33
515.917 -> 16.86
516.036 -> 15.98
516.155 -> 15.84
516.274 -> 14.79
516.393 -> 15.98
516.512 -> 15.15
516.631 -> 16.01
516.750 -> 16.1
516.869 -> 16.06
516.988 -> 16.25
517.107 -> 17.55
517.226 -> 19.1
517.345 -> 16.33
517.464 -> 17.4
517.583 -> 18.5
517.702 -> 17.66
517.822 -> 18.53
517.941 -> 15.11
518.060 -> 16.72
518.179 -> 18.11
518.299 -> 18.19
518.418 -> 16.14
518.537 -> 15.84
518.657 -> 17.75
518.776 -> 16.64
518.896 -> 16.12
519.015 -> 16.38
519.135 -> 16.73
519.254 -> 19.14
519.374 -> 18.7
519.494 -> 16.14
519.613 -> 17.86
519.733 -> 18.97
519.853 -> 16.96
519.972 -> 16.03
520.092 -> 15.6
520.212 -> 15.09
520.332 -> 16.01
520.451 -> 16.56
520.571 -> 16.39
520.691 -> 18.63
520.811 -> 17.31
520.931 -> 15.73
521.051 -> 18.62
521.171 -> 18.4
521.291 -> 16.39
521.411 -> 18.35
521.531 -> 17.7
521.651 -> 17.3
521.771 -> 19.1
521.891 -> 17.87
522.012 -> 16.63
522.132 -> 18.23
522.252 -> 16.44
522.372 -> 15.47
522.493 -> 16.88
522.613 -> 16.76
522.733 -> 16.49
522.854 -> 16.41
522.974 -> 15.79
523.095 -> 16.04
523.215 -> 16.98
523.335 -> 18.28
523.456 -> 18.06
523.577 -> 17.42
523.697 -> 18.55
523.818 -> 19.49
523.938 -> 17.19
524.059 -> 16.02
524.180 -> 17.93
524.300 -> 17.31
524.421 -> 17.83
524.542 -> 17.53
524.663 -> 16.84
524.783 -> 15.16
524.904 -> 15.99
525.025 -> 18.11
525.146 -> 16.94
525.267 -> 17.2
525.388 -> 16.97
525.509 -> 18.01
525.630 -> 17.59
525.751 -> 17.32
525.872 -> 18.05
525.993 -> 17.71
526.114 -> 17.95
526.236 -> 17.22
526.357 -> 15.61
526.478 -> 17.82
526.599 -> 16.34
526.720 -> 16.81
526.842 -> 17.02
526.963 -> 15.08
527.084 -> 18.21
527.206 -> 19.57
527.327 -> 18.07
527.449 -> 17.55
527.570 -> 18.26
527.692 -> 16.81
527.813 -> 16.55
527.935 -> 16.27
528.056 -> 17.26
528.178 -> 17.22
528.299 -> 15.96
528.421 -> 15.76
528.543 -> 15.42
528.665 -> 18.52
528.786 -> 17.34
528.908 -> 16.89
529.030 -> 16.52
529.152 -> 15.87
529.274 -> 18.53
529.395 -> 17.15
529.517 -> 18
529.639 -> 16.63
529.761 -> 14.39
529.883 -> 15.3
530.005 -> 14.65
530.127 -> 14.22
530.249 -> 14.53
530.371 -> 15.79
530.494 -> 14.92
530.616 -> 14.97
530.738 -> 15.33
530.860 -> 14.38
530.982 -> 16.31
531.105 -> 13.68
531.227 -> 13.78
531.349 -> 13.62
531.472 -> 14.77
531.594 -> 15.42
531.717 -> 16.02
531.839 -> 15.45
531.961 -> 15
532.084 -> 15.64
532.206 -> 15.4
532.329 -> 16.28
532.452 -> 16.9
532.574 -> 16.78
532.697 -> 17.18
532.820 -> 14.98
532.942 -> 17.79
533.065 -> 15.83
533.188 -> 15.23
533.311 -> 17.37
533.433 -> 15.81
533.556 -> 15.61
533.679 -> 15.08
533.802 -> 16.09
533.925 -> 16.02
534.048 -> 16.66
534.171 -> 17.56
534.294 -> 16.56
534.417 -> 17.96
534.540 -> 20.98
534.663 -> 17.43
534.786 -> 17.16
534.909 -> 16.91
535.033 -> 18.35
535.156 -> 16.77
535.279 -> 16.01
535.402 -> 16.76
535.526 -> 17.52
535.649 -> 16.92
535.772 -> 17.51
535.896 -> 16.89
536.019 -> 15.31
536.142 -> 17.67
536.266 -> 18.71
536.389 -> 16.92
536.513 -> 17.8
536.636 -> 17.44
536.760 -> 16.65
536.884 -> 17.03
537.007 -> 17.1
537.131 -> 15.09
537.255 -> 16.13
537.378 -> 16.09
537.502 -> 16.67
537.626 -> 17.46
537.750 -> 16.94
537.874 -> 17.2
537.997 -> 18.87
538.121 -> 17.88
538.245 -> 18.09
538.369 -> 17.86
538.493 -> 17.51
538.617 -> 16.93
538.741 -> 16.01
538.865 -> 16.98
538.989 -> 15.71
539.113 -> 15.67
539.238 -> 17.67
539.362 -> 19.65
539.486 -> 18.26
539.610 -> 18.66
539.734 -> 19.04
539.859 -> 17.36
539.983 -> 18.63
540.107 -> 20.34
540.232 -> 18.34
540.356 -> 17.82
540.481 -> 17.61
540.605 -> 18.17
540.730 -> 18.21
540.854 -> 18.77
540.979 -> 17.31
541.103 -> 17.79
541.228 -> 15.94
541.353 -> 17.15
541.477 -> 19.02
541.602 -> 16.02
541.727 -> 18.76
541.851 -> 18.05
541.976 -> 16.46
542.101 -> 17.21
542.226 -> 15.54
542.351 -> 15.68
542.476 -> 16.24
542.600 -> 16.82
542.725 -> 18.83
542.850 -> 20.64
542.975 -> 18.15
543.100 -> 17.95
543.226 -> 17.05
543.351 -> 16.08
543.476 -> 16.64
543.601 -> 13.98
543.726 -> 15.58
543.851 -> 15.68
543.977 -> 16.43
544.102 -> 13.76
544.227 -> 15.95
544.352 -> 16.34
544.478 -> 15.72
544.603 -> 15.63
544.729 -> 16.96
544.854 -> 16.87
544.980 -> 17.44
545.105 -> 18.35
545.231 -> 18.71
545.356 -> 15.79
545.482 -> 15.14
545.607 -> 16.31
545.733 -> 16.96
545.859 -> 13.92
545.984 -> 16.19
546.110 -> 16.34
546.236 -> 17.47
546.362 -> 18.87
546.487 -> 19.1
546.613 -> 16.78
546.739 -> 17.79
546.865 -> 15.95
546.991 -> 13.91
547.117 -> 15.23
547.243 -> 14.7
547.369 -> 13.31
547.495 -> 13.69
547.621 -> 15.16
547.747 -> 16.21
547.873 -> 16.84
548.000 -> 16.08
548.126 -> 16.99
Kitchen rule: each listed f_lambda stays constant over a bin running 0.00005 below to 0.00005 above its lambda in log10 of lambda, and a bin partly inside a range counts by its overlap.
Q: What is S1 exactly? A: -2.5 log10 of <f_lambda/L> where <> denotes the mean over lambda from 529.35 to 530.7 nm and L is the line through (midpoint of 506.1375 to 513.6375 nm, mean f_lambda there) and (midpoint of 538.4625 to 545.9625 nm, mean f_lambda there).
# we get 0.08 mag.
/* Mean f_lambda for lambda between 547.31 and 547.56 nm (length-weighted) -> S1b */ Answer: 13.5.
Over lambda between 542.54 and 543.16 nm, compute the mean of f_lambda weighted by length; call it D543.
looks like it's 18.5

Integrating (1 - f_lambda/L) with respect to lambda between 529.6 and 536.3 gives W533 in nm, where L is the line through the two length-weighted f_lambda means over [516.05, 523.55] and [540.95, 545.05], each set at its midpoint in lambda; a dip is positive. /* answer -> 0.296 nm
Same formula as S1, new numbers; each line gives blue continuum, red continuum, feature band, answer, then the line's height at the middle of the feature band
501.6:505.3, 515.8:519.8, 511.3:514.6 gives 0.06 mag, 16.8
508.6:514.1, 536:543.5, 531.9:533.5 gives 0.06 mag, 17.1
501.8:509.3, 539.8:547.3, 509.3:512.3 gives 0.04 mag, 16.6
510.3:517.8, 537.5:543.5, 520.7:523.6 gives -0.03 mag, 16.7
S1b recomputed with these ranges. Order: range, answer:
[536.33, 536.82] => 17.2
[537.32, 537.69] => 16.7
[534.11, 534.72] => 18.1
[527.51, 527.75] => 17.5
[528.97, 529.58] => 17.2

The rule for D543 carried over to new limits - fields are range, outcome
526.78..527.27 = 17.5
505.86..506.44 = 17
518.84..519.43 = 17.4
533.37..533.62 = 15.8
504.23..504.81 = 17.4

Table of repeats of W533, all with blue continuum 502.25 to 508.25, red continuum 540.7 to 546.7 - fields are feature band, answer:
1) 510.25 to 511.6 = 0.05 nm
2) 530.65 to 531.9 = 0.14 nm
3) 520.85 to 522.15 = -0.08 nm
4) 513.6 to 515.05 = 0.04 nm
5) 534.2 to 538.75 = -0.11 nm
